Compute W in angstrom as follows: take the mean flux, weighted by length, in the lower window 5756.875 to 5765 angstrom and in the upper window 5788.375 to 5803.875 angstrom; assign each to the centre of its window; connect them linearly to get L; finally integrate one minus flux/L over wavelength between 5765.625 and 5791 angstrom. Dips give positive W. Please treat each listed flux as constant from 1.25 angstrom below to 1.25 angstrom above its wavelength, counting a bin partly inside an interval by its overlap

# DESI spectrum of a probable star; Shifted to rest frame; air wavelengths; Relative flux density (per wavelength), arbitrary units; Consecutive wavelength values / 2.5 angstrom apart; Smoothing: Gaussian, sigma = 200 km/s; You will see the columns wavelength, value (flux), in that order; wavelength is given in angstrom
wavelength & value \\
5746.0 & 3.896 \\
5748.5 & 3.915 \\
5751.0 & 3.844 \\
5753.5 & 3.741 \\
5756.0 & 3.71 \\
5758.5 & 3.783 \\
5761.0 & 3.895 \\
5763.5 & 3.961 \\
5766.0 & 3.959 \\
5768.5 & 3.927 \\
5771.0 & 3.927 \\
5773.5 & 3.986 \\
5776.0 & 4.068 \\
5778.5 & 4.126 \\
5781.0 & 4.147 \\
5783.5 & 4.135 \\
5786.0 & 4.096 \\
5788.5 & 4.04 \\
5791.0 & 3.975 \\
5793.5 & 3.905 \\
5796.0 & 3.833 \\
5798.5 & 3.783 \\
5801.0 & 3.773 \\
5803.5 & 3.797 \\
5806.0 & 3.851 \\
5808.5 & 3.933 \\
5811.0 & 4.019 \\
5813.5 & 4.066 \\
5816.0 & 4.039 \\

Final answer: -1.1 angstrom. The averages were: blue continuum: 3.87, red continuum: 3.86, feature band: 4.04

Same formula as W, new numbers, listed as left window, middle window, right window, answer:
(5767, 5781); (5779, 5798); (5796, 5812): -0.4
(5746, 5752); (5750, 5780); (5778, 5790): 0.5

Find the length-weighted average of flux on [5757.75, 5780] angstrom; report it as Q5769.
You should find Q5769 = 3.97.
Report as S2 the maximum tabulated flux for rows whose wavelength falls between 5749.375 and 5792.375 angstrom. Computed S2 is 4.147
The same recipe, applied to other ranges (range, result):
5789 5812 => 4.019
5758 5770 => 3.961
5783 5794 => 4.135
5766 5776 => 4.068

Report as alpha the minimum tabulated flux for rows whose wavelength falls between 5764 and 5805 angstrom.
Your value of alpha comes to 3.773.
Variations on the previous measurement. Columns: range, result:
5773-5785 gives 3.986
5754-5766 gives 3.71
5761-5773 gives 3.895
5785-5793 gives 3.975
